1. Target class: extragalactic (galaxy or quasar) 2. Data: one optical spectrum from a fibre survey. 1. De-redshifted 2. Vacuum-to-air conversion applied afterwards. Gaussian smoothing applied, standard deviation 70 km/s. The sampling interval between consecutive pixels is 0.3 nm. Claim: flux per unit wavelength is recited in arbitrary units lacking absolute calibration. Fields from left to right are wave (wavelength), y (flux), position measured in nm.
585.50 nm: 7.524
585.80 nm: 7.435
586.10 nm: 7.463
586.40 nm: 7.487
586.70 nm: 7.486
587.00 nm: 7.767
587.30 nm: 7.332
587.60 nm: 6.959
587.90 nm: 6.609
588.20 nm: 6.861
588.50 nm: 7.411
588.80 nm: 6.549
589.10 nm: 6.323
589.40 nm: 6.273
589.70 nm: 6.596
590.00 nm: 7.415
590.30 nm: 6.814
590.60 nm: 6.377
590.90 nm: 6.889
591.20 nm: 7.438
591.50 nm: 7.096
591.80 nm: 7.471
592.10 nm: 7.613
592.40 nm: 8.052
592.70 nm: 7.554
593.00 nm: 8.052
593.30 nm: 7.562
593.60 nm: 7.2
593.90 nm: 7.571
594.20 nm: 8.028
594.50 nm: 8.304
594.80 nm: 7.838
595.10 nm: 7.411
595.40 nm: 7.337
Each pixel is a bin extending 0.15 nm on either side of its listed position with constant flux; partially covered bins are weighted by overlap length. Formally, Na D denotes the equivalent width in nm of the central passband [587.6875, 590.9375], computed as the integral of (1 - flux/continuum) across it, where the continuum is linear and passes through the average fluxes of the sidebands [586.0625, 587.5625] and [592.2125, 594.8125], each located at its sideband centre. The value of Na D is 0.36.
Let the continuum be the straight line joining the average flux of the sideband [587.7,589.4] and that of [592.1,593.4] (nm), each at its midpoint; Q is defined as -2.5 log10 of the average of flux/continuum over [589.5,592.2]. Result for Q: 0.038 mag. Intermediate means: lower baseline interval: 6.71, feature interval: 7.05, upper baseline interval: 7.79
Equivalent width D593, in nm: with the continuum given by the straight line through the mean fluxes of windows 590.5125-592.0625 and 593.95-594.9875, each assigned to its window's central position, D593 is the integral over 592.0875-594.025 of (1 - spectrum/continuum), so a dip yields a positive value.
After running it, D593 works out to -0.02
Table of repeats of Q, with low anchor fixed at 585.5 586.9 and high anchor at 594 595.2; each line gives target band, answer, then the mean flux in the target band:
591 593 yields 0.03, 7.56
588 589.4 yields 0.13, 6.72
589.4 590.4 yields 0.12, 6.85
